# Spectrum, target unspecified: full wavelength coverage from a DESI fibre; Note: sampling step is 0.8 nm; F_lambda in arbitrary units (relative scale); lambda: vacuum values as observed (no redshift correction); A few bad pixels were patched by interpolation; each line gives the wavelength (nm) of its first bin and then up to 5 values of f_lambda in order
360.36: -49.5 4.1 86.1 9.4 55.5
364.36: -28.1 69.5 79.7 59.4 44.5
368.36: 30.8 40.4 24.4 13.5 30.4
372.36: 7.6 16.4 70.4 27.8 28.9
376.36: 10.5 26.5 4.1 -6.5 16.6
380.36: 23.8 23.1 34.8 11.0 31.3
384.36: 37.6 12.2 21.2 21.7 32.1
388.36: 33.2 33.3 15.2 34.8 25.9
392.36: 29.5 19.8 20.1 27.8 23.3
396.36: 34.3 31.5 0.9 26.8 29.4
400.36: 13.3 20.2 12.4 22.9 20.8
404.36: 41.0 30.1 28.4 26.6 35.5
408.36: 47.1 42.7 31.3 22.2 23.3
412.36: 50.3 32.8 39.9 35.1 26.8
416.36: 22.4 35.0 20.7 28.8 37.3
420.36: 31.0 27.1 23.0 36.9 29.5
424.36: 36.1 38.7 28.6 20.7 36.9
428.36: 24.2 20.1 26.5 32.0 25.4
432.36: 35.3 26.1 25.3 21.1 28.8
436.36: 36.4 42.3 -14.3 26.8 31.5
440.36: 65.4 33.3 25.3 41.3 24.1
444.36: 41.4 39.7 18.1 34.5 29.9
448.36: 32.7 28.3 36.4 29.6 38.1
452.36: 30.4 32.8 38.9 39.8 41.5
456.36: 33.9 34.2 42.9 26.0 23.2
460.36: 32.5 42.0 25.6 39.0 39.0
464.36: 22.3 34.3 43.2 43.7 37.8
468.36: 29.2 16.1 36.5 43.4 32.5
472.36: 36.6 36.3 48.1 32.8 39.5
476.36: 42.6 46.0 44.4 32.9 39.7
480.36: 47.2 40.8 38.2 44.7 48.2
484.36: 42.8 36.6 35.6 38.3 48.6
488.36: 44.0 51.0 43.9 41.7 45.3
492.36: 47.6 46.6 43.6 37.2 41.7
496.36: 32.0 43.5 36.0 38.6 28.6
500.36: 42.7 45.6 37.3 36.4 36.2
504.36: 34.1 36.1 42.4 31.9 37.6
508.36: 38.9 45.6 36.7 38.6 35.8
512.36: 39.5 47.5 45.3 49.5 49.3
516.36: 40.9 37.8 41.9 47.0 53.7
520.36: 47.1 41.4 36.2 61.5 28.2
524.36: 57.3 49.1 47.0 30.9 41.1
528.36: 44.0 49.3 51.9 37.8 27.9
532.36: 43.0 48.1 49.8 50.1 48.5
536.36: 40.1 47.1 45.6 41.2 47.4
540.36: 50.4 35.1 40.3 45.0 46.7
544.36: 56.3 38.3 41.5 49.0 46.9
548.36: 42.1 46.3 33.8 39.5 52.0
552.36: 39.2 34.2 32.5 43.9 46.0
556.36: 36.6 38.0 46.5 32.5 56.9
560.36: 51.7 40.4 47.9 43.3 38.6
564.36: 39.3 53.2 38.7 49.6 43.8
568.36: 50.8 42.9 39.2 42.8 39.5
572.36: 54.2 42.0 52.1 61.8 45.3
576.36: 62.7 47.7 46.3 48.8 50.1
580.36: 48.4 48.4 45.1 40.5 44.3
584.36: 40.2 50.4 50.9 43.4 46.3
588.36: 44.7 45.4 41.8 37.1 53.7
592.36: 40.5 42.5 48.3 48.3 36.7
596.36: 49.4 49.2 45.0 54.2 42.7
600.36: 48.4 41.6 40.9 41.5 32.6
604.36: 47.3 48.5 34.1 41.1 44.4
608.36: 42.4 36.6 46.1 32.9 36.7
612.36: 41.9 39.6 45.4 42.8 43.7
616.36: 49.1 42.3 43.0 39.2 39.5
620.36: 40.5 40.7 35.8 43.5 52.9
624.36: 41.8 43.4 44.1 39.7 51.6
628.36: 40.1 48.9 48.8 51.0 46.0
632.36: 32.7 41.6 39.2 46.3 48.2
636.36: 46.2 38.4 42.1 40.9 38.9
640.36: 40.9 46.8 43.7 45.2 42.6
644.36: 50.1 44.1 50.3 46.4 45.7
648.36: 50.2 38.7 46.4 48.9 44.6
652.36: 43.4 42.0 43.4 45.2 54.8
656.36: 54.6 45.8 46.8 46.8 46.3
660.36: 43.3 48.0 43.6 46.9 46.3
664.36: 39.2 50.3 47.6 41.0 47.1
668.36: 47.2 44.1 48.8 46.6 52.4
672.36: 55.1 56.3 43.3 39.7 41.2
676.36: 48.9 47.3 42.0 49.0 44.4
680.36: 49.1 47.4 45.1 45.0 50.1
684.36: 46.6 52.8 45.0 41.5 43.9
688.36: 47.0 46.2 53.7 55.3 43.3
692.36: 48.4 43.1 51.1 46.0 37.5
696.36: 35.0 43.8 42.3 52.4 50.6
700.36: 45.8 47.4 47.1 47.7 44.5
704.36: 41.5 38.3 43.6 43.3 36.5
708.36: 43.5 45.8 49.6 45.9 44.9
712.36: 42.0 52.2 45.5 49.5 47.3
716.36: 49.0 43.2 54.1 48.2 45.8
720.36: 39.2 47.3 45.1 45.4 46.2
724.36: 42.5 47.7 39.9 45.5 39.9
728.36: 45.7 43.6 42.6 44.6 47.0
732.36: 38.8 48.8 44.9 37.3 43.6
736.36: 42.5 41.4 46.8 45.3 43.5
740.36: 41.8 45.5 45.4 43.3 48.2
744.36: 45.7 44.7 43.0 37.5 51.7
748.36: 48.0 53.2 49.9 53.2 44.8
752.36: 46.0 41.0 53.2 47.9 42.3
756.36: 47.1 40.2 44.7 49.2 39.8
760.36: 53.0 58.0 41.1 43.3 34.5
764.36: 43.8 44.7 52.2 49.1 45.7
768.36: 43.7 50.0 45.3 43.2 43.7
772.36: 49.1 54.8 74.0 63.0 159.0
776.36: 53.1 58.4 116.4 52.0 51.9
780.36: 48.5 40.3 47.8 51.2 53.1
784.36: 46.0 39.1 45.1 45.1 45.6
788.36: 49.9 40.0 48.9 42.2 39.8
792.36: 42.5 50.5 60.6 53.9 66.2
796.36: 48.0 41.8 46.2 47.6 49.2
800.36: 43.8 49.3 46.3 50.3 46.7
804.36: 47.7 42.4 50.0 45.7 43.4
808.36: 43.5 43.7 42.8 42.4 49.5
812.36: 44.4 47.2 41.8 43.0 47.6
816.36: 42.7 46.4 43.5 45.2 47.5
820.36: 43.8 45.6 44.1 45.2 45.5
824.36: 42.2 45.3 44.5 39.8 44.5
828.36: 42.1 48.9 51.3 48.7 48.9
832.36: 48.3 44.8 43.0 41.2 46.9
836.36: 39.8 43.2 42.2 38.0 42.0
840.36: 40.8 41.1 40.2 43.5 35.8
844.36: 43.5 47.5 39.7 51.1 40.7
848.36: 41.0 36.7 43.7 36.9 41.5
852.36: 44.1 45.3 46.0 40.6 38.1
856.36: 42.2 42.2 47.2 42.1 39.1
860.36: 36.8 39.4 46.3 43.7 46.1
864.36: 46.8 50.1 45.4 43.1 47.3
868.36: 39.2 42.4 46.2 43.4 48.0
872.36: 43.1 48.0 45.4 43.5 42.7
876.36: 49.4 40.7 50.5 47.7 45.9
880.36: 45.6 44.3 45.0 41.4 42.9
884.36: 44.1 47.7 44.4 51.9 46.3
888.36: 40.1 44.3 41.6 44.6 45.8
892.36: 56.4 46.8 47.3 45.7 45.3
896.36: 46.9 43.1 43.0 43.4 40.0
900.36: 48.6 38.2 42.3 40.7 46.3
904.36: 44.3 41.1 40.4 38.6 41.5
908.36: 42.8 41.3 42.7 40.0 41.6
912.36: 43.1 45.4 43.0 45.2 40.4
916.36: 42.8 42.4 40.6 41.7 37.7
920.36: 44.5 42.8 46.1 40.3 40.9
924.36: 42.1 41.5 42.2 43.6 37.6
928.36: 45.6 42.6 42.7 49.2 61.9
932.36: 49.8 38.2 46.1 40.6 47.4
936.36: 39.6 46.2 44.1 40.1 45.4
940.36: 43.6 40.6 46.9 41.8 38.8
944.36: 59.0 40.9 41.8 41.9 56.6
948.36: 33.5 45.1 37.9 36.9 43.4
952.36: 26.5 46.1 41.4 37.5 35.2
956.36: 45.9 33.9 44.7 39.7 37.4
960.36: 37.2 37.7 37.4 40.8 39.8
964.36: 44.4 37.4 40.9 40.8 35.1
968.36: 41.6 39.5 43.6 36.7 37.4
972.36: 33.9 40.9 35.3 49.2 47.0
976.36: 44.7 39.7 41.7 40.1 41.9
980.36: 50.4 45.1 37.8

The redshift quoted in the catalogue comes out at 0.181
